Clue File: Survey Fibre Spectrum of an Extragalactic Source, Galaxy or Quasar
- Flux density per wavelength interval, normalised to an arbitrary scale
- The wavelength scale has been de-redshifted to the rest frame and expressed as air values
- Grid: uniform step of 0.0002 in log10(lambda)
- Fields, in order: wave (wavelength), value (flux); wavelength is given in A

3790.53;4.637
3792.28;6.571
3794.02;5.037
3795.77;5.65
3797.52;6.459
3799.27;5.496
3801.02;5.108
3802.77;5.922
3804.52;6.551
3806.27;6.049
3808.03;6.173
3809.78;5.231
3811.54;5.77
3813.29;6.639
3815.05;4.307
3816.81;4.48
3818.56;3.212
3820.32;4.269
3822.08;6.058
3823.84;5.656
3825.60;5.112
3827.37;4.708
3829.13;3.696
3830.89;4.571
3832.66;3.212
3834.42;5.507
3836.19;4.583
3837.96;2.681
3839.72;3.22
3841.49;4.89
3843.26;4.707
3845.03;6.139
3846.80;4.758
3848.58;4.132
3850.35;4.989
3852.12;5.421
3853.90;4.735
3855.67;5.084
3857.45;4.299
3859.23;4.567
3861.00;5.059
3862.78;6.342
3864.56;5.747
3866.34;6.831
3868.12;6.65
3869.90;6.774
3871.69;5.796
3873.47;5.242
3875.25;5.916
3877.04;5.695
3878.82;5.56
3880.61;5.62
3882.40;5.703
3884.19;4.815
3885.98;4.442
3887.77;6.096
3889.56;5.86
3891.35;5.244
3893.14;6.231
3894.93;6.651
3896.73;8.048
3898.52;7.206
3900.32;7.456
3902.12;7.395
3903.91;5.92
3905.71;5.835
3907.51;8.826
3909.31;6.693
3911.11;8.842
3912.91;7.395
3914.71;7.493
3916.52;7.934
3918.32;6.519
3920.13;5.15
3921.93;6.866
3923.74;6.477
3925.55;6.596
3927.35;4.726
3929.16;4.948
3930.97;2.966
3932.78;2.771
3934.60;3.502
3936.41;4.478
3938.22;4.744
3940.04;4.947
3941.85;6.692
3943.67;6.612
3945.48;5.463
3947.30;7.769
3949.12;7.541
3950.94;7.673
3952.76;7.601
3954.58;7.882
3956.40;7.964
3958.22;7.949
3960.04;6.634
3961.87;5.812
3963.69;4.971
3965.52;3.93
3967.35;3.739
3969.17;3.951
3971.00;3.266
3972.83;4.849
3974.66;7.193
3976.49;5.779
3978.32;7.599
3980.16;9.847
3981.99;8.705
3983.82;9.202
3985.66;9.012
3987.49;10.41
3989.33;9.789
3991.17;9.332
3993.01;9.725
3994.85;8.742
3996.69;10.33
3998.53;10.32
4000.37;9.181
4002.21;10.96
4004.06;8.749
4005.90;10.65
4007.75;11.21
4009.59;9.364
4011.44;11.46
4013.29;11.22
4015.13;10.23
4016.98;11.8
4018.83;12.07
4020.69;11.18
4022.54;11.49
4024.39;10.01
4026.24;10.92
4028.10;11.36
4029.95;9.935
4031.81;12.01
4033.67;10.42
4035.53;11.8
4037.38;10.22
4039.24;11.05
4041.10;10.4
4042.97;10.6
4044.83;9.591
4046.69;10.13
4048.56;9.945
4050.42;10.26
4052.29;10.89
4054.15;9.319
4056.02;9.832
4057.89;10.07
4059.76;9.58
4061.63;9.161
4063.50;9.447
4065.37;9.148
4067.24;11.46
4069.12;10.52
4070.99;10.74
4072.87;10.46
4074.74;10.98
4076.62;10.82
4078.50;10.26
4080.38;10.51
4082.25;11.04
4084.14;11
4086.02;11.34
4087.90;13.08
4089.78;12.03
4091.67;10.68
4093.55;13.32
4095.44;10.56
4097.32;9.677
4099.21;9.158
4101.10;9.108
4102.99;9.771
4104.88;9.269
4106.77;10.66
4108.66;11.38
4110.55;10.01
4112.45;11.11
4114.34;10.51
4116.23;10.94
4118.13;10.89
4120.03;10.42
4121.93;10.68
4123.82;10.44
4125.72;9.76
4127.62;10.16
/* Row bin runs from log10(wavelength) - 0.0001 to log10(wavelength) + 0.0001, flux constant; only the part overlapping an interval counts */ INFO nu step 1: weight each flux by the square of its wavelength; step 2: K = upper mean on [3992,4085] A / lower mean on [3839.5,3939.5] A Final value 1.95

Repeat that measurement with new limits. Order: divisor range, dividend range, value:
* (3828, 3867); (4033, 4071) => 2.37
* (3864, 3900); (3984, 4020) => 1.80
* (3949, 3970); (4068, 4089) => 1.86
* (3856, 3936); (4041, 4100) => 1.91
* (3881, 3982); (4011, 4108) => 1.83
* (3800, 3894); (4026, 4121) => 2.27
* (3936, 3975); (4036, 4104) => 1.85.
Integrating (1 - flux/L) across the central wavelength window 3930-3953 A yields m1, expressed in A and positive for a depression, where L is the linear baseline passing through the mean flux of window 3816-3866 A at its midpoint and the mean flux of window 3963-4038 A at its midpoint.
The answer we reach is 6.3 A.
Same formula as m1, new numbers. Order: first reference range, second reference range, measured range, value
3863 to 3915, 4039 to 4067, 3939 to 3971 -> 6.6 A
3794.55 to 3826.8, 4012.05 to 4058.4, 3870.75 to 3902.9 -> 5.2 A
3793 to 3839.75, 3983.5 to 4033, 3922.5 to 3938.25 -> 6.9 A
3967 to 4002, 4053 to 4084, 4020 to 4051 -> -4.3 A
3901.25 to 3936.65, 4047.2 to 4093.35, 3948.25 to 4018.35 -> -2.1 A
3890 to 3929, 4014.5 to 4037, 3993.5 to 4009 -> 0.3 A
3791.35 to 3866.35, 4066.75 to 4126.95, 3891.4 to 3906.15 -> -0.5 A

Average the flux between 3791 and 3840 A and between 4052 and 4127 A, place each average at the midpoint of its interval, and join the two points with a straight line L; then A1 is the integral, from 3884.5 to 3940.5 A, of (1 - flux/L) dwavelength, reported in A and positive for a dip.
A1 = 7.16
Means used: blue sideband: 5.09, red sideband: 10.5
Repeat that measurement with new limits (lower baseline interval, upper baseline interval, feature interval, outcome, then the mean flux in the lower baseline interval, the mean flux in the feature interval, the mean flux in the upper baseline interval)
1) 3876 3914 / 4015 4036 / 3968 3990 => 4.9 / 6.46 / 7.4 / 11.1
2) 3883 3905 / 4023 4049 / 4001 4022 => -2.0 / 6.27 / 10.8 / 10.6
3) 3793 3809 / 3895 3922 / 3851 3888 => 6.4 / 5.83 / 5.53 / 7.16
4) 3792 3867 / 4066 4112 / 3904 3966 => 9.3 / 5.09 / 6.25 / 10.7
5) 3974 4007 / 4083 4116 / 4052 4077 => 0.3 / 9.22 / 10.1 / 10.7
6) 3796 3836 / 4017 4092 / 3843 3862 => 3.5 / 5.19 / 4.91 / 10.7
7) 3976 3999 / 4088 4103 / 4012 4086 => -3.9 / 9.18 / 10.6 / 10.7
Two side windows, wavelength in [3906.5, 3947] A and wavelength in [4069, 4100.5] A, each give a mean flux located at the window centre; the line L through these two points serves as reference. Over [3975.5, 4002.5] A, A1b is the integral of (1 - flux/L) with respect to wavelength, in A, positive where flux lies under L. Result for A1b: -4.35 A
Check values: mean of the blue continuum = 5.96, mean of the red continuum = 10.9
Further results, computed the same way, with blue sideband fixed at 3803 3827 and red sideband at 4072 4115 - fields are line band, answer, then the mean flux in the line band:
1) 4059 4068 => 0.37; 9.74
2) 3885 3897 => 1.50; 5.97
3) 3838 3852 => 3.13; 4.61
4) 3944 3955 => 0.96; 7.26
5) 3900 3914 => -0.32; 7.29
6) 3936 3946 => 2.89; 5.54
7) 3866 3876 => 0.39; 6.17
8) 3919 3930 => 2.43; 5.81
